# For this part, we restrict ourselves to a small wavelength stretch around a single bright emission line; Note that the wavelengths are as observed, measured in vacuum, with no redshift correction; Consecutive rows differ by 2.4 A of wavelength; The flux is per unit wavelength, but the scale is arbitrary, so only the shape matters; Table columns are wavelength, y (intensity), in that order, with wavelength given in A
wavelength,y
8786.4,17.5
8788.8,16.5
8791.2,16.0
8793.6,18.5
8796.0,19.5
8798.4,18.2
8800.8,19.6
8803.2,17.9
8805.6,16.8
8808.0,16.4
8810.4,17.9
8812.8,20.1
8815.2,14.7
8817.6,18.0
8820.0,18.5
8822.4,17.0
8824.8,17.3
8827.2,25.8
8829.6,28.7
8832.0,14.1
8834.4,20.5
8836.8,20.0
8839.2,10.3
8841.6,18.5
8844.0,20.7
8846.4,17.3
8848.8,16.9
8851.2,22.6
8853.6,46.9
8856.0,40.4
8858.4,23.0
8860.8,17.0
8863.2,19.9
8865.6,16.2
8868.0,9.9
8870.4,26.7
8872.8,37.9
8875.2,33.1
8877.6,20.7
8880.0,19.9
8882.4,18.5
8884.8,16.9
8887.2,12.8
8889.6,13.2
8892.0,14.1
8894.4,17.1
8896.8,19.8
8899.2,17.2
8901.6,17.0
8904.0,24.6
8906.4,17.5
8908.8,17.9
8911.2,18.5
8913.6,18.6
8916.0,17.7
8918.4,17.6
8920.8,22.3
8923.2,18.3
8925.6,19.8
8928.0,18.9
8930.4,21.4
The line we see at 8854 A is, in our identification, [S II] 6716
